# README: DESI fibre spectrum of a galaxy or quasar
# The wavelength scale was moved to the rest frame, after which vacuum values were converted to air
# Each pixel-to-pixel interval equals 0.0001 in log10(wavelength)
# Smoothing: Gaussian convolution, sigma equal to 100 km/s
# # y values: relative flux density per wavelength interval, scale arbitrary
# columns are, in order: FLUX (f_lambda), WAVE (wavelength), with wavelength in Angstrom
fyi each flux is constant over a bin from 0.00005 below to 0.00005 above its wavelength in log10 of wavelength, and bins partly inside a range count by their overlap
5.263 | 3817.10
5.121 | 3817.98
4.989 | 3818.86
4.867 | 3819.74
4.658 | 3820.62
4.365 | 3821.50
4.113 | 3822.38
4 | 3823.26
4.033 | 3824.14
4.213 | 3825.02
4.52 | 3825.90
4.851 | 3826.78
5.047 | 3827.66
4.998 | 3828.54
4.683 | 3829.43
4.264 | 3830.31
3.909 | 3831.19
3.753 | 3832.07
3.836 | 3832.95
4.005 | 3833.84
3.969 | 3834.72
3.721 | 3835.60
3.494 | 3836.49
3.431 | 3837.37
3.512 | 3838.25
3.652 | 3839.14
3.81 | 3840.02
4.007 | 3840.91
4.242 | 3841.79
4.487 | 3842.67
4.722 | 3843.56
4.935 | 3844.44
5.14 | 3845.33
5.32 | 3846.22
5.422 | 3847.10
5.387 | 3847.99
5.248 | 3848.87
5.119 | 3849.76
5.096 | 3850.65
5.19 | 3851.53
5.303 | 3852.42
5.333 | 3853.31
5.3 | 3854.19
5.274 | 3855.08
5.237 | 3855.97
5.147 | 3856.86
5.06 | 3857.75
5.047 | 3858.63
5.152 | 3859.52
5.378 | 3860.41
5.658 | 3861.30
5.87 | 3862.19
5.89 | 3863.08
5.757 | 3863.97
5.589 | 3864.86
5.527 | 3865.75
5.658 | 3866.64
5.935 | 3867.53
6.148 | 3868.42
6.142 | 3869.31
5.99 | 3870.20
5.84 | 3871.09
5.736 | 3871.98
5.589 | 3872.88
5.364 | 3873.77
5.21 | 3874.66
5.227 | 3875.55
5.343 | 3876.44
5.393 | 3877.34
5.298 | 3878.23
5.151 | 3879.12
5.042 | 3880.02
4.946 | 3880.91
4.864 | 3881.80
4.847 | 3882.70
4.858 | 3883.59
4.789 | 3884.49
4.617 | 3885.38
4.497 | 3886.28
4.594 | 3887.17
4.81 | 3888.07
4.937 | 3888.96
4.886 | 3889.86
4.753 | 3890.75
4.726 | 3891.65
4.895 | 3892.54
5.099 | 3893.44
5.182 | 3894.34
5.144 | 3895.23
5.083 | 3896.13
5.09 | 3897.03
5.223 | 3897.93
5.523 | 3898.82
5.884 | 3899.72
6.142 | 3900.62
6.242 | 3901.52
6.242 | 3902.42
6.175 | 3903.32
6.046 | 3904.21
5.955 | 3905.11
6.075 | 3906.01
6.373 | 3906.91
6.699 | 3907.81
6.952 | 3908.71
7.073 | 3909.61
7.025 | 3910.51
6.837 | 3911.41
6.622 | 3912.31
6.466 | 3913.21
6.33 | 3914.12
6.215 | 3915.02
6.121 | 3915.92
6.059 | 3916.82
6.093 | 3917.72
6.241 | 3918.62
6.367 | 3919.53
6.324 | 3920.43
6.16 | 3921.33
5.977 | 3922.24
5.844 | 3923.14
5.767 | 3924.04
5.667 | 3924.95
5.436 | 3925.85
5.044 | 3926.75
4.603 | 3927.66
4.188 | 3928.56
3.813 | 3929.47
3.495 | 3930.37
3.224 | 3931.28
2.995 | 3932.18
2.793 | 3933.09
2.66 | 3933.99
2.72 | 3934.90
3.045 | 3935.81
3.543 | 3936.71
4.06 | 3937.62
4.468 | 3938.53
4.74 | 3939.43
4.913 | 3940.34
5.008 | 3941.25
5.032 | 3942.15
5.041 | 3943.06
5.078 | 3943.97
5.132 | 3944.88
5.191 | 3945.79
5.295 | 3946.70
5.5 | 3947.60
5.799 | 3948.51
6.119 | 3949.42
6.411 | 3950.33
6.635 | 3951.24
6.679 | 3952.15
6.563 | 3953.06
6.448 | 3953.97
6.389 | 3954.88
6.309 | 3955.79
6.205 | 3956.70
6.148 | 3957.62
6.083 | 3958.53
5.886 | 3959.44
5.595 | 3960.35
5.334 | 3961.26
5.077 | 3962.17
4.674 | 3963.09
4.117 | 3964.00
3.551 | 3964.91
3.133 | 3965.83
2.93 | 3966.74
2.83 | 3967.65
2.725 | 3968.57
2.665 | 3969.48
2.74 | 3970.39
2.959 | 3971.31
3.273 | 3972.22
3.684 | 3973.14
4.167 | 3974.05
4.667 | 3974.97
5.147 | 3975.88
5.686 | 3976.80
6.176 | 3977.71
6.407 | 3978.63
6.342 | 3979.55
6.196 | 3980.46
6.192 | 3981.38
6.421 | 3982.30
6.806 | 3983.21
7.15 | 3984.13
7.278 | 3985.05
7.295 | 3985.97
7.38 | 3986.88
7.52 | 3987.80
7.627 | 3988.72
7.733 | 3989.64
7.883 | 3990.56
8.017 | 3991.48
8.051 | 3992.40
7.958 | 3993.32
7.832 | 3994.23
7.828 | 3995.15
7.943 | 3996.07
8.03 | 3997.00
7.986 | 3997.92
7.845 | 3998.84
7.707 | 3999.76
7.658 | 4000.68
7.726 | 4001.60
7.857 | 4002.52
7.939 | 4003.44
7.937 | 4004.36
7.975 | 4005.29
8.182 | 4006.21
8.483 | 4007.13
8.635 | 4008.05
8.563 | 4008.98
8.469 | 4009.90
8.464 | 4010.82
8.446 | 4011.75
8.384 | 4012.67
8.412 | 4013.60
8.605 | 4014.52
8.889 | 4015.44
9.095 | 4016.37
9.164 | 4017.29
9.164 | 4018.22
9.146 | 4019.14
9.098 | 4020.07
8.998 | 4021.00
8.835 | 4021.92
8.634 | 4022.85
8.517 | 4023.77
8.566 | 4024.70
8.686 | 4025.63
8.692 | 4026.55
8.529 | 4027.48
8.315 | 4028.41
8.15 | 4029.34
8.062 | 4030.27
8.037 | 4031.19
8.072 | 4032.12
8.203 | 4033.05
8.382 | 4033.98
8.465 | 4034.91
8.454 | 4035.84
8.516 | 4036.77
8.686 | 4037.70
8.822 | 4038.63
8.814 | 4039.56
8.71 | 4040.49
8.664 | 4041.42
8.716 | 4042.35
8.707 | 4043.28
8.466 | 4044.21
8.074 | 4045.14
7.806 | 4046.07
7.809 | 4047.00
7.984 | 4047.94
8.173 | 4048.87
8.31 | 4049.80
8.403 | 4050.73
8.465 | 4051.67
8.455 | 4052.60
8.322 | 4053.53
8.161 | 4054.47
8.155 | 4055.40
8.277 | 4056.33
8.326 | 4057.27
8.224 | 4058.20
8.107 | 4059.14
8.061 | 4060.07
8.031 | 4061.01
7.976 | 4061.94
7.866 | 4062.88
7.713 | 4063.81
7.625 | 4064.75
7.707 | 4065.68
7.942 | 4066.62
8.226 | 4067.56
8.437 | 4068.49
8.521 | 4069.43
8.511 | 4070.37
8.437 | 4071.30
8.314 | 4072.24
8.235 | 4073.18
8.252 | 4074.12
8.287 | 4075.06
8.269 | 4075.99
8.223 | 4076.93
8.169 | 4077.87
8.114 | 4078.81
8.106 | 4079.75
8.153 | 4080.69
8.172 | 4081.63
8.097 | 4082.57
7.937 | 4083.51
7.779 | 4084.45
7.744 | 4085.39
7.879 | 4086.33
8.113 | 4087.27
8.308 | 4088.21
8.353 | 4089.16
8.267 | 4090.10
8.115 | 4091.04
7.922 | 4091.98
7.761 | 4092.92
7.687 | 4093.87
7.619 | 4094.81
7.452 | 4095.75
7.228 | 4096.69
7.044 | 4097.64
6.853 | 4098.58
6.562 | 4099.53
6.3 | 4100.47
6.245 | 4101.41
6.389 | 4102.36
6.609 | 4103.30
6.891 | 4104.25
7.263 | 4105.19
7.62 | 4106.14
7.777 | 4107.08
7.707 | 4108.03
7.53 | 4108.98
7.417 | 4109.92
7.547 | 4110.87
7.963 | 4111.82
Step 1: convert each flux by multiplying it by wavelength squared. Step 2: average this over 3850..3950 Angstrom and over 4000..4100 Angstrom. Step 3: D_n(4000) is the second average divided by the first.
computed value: 1.67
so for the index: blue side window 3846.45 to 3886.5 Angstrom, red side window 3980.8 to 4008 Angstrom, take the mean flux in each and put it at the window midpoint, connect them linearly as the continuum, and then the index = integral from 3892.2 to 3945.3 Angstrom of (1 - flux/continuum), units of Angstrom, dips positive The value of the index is 7.89 Angstrom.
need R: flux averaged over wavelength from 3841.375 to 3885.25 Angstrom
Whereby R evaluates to 5.31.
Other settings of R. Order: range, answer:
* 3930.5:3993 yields 5.26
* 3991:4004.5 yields 7.89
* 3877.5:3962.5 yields 5.38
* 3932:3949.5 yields 4.45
